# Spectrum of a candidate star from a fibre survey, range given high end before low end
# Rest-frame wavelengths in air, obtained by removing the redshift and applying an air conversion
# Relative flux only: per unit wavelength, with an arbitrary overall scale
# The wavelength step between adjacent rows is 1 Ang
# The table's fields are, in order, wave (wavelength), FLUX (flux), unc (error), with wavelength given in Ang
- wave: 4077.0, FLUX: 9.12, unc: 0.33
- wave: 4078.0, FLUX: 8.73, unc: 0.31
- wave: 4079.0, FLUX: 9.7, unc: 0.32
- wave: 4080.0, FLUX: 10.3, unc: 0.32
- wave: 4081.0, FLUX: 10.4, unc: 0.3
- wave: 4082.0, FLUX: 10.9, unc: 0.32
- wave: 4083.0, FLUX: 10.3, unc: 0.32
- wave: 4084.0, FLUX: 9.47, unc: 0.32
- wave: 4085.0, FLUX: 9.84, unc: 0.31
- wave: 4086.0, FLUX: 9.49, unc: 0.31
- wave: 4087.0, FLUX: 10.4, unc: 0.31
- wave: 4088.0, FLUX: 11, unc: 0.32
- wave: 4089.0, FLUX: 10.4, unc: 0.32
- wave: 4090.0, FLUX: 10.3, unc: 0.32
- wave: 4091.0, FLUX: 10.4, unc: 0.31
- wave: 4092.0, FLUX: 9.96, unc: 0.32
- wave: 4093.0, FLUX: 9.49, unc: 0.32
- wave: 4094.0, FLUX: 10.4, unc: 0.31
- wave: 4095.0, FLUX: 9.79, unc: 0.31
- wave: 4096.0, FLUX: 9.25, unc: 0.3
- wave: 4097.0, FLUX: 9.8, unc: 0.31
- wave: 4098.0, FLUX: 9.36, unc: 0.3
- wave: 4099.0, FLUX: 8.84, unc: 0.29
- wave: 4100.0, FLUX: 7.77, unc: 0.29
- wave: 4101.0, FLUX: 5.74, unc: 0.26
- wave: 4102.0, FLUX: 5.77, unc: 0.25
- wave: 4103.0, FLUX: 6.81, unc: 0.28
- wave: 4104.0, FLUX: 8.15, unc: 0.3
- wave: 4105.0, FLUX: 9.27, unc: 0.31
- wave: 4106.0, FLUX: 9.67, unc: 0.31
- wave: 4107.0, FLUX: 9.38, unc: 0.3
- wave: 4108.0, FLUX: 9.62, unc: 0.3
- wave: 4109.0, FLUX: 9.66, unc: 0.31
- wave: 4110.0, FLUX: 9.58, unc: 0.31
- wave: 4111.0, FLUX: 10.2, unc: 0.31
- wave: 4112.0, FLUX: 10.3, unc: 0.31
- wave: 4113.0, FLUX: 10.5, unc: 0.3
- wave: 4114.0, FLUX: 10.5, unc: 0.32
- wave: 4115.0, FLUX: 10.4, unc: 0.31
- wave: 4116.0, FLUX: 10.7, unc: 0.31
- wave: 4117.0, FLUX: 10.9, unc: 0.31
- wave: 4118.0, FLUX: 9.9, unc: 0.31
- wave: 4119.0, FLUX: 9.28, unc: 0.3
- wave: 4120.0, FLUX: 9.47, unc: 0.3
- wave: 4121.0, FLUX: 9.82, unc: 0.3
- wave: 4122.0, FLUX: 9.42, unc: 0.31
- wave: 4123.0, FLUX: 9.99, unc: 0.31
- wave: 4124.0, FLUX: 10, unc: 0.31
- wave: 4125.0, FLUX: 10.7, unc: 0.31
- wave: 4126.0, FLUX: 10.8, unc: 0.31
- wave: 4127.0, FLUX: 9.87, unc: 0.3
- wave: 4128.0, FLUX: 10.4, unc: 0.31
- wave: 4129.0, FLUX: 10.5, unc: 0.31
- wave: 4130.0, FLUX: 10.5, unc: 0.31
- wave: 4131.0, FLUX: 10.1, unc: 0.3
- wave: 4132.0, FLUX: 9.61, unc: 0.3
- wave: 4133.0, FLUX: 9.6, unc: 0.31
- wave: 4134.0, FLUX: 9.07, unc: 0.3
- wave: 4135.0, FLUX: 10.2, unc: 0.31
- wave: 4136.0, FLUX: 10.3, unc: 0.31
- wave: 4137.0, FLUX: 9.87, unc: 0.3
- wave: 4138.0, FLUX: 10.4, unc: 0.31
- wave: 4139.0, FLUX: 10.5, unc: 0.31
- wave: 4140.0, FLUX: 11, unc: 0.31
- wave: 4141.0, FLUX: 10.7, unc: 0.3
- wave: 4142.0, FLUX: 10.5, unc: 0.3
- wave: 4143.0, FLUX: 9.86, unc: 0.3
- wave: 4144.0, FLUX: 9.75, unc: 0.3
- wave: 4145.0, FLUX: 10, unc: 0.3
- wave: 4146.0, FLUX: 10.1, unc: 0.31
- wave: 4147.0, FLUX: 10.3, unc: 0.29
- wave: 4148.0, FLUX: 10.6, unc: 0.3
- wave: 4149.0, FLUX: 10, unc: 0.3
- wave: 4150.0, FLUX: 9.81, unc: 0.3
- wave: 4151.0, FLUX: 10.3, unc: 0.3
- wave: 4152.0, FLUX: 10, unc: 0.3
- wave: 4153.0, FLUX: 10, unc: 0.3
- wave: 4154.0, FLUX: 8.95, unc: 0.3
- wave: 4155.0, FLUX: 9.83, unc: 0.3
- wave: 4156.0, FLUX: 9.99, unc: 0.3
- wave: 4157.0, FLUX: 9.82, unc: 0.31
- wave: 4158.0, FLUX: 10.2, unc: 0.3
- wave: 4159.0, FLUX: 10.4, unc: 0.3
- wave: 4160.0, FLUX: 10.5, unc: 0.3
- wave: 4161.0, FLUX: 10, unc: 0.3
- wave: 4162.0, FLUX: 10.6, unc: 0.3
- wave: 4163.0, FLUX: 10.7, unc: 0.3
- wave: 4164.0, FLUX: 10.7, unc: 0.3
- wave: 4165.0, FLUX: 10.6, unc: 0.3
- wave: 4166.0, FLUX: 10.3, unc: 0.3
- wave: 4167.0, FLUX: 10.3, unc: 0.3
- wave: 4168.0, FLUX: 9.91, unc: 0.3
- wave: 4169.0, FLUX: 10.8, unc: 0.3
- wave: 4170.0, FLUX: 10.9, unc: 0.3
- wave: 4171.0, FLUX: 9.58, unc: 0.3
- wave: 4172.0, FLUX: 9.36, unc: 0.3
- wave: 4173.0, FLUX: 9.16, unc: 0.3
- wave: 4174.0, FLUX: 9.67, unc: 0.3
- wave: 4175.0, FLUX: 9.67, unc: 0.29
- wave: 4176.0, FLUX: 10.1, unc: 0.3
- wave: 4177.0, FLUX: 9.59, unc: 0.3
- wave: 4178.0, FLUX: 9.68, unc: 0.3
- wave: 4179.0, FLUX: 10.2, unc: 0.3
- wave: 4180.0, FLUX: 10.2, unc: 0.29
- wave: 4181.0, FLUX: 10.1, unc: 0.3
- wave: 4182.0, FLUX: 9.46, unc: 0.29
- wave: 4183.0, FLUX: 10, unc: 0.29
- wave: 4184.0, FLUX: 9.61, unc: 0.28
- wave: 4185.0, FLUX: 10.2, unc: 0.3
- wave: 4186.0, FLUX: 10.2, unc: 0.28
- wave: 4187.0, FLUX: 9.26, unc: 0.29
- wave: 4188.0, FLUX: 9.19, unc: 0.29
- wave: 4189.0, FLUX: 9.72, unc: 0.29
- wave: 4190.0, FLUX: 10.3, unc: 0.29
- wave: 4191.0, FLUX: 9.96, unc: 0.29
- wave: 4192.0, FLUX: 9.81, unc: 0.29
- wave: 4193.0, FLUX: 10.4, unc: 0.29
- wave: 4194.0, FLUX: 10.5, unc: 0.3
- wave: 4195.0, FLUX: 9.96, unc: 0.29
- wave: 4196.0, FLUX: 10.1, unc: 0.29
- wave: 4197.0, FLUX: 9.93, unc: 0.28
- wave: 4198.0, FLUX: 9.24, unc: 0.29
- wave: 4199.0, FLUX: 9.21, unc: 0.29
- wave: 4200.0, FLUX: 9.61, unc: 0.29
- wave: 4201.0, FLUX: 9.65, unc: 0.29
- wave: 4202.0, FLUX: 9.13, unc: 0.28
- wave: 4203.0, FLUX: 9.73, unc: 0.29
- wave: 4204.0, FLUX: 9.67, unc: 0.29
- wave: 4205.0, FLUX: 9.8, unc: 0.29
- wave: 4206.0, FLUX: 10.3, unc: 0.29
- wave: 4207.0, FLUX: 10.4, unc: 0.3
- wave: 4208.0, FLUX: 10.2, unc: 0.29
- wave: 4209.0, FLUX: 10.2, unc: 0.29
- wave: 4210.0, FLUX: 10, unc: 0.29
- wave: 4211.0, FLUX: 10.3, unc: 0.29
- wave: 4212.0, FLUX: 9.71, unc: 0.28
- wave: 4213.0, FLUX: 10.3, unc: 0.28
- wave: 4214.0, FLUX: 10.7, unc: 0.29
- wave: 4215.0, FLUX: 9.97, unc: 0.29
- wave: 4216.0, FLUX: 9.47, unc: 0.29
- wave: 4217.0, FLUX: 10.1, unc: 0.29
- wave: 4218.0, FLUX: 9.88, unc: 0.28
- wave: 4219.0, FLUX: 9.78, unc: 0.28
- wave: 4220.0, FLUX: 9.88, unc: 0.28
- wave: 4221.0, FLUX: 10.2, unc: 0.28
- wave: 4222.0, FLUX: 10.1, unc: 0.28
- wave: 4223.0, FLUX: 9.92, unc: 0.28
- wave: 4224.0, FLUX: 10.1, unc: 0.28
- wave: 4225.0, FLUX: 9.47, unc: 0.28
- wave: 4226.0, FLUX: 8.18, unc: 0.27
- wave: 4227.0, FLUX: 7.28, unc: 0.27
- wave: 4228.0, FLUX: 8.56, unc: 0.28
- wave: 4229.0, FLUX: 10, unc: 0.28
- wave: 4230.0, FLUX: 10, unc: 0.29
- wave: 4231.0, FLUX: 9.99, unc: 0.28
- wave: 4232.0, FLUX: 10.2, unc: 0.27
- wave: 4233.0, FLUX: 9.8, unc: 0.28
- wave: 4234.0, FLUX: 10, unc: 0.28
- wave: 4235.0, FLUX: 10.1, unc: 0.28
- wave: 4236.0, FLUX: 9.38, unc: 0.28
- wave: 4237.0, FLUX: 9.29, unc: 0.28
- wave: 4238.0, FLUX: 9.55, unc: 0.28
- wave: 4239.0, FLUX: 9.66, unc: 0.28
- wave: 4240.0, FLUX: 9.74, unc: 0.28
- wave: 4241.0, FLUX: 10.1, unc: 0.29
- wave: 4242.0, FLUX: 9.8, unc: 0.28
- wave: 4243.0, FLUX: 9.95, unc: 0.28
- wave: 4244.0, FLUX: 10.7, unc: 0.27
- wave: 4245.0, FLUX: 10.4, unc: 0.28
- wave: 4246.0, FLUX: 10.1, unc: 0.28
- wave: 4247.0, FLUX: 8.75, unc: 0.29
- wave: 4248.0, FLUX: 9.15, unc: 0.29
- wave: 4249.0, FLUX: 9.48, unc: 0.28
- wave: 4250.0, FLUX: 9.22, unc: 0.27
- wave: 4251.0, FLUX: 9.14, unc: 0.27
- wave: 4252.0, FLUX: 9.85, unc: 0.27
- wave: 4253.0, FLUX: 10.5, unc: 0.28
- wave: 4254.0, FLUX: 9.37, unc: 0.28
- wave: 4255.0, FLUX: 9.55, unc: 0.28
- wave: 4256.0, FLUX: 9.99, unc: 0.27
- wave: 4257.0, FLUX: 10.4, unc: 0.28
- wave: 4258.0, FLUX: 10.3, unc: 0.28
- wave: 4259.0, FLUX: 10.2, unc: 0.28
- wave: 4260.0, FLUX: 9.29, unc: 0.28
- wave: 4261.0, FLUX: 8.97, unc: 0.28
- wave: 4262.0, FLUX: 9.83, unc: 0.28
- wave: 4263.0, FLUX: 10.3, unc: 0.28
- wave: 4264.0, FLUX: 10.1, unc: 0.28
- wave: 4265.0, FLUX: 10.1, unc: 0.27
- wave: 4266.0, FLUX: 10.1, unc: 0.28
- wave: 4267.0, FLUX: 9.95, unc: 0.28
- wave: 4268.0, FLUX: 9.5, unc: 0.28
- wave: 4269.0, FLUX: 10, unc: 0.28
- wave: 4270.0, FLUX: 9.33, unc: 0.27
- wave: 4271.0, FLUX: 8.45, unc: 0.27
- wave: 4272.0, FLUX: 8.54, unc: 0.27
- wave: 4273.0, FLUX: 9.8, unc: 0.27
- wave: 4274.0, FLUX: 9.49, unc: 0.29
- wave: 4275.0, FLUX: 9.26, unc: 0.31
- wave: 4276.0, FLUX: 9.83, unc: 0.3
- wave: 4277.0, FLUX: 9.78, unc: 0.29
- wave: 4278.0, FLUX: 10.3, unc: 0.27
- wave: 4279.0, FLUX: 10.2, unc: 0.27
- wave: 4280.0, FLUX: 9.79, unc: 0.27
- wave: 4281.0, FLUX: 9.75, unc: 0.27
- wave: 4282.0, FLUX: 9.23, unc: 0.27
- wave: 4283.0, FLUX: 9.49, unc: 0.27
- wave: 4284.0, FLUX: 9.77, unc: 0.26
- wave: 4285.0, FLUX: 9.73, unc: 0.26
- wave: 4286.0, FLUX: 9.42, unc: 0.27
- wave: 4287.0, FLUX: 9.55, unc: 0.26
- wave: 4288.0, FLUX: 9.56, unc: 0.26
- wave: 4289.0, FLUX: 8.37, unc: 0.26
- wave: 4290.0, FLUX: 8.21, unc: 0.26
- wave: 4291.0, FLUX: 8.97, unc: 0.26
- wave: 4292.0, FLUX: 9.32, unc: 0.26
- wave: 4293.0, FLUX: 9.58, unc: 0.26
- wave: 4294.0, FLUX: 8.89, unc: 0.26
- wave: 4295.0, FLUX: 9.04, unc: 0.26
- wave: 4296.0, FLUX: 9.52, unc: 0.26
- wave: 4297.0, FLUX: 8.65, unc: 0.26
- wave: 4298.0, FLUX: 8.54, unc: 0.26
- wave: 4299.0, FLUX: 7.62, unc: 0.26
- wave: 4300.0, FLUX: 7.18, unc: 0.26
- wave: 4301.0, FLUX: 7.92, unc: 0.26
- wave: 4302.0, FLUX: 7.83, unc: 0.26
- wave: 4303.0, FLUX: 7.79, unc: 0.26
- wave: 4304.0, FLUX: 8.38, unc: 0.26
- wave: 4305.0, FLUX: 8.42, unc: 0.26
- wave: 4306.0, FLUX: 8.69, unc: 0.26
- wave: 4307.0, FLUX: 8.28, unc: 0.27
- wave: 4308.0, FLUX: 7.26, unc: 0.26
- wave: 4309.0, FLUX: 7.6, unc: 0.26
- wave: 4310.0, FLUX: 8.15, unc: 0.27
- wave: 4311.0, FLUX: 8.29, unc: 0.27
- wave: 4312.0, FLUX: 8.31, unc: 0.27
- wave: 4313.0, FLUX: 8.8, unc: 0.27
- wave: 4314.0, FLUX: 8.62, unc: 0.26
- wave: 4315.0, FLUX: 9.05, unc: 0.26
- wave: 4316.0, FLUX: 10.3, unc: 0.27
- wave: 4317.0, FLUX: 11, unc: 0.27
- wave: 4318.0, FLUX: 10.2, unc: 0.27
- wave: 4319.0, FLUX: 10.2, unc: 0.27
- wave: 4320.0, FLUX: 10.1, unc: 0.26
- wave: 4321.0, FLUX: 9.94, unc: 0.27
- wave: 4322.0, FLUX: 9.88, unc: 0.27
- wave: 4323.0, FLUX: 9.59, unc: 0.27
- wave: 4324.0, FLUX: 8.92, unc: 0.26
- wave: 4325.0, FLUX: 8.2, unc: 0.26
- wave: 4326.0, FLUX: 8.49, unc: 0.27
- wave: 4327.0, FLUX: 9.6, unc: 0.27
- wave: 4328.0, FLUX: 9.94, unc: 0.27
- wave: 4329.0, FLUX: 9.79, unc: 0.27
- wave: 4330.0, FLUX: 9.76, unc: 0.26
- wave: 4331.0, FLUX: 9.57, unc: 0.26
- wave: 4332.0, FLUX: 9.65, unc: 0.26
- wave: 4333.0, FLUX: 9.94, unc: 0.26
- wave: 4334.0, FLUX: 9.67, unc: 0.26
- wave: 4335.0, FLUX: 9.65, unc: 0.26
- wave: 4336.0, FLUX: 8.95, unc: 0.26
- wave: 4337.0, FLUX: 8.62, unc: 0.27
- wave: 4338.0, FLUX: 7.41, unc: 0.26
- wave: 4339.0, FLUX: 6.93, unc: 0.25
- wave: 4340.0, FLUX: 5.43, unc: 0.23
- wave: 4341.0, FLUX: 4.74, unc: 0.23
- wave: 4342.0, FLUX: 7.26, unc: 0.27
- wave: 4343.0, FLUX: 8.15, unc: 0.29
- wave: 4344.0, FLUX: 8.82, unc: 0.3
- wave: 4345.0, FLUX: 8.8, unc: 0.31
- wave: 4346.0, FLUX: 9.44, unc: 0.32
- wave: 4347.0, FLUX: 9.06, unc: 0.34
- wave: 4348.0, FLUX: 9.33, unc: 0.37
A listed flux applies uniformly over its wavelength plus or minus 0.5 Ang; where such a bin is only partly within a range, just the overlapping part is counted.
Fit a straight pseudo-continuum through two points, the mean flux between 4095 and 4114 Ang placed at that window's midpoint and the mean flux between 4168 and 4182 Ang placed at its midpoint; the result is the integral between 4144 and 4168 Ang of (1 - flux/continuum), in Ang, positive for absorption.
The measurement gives -1.3 Ang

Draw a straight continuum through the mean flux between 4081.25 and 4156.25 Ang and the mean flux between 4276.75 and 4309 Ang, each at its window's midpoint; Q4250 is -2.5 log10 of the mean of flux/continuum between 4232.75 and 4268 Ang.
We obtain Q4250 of -0.08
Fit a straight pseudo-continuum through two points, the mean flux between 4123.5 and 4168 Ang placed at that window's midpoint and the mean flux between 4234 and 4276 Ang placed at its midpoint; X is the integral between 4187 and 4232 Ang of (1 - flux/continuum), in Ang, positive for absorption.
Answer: 0.51 Ang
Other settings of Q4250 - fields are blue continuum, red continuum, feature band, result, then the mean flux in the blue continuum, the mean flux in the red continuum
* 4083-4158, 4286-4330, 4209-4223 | -0.08 mag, 9.8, 8.91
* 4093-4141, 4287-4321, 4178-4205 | -0.06 mag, 9.66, 8.78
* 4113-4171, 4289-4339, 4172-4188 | 0.01 mag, 10.2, 8.92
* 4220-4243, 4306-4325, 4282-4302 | 0.04 mag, 9.62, 9.1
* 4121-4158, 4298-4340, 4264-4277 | -0.04 mag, 10.1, 8.84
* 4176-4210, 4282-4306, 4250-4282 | -0.07 mag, 9.87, 8.78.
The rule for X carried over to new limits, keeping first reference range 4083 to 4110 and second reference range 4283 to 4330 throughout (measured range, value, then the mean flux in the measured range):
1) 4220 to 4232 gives -0.5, 9.49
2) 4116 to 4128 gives -1.1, 10.1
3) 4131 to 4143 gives -1.2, 10.1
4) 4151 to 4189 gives -3.5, 9.99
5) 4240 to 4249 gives -0.8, 9.84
